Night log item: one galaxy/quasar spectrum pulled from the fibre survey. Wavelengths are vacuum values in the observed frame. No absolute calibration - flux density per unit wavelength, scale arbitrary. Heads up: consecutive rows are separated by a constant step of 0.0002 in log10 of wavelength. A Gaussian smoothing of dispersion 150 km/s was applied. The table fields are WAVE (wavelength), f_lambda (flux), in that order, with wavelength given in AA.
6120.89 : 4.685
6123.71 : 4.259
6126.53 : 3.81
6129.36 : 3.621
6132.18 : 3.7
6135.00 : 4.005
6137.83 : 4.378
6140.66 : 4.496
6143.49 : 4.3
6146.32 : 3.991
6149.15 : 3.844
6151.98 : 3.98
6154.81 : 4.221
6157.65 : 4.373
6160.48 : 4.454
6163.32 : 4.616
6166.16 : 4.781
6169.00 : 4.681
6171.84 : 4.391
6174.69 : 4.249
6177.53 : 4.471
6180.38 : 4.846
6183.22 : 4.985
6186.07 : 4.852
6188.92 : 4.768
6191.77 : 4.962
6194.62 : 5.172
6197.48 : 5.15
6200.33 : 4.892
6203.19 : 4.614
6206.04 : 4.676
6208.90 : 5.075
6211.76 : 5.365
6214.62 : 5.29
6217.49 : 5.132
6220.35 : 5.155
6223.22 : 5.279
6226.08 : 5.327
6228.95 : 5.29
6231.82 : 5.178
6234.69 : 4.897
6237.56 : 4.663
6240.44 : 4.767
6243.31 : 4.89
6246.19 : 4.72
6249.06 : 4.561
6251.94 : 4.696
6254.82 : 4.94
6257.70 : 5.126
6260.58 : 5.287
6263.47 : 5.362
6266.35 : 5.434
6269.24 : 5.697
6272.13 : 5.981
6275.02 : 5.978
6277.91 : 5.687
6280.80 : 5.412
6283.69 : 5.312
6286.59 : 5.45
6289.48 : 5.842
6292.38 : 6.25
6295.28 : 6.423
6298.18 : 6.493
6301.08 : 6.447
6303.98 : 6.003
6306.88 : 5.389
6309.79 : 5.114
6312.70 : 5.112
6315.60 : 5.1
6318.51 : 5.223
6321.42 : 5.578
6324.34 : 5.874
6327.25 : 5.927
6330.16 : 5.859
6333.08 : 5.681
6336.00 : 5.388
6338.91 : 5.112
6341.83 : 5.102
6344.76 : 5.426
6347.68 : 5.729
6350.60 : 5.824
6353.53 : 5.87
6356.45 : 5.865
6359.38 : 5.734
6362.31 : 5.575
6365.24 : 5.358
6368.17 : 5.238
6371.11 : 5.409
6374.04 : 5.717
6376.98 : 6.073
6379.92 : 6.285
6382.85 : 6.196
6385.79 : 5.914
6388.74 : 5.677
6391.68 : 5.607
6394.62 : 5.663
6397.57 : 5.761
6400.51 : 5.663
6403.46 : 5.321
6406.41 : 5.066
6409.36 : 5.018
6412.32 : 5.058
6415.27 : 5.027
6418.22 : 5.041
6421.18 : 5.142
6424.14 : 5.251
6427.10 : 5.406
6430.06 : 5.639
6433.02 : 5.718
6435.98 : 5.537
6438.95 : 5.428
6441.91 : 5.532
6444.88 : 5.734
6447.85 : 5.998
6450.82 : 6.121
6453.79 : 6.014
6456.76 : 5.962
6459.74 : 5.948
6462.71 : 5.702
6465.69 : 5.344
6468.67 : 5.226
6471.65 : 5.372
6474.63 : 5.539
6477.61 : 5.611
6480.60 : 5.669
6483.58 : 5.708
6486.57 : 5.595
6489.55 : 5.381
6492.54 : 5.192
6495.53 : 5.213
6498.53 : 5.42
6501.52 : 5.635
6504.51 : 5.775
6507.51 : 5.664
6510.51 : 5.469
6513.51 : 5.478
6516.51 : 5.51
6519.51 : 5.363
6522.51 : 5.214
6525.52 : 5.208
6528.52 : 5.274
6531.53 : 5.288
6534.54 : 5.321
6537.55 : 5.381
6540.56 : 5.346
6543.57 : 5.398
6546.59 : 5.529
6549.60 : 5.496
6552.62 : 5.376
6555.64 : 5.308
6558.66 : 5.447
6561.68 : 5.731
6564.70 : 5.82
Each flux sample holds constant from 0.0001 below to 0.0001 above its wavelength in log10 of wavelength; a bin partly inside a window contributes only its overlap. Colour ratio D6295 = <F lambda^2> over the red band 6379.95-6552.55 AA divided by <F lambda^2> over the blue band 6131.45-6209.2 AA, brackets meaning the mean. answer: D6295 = 1.3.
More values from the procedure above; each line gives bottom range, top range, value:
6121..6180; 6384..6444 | 1.39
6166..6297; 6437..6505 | 1.18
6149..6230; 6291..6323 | 1.24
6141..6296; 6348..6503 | 1.19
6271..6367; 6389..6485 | 1.01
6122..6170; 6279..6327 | 1.42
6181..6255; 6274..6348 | 1.17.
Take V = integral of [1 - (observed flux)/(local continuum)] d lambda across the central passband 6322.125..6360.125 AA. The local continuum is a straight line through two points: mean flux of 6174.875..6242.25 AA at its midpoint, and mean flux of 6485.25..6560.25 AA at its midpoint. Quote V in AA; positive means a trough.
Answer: -3.5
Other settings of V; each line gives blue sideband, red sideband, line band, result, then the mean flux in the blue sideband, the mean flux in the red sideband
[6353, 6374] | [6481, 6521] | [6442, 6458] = -1.16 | 5.58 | 5.5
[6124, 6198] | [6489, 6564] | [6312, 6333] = -2.98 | 4.42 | 5.42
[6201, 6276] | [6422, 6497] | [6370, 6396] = -2.00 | 5.12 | 5.59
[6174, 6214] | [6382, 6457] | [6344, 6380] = -2.05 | 4.88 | 5.55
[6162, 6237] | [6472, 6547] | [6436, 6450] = -0.91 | 4.92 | 5.44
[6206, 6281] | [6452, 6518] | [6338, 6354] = -0.46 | 5.19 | 5.57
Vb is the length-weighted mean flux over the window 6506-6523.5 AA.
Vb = 5.46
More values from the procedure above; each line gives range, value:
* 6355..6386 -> 5.75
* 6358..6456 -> 5.58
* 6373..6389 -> 6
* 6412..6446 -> 5.38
